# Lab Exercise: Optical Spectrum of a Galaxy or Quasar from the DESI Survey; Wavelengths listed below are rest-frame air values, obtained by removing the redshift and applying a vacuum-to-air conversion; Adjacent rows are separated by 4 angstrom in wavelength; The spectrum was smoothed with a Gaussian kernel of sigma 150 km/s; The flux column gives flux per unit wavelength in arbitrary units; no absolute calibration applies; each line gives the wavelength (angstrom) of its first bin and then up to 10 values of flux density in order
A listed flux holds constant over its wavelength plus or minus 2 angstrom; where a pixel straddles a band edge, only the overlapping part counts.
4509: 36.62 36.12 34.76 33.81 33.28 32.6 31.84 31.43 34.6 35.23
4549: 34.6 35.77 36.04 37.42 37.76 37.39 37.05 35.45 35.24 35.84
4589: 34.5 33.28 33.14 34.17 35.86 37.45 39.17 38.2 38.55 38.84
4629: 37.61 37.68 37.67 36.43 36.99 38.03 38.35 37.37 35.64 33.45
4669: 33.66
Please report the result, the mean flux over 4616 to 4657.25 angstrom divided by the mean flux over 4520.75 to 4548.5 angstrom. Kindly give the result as 1.14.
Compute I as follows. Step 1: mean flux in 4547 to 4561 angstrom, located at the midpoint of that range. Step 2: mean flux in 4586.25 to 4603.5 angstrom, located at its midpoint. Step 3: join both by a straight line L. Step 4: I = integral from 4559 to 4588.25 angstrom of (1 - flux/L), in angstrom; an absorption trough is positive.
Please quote -1.4 angstrom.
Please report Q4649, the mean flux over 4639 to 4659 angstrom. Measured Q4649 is 37.4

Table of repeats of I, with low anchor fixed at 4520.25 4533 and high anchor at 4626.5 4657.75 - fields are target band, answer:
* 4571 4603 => 0.5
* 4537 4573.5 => -1.9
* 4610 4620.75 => -0.6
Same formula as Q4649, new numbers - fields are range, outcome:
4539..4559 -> 35.2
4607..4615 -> 38.3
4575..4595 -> 34.9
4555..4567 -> 37.1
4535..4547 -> 33.8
